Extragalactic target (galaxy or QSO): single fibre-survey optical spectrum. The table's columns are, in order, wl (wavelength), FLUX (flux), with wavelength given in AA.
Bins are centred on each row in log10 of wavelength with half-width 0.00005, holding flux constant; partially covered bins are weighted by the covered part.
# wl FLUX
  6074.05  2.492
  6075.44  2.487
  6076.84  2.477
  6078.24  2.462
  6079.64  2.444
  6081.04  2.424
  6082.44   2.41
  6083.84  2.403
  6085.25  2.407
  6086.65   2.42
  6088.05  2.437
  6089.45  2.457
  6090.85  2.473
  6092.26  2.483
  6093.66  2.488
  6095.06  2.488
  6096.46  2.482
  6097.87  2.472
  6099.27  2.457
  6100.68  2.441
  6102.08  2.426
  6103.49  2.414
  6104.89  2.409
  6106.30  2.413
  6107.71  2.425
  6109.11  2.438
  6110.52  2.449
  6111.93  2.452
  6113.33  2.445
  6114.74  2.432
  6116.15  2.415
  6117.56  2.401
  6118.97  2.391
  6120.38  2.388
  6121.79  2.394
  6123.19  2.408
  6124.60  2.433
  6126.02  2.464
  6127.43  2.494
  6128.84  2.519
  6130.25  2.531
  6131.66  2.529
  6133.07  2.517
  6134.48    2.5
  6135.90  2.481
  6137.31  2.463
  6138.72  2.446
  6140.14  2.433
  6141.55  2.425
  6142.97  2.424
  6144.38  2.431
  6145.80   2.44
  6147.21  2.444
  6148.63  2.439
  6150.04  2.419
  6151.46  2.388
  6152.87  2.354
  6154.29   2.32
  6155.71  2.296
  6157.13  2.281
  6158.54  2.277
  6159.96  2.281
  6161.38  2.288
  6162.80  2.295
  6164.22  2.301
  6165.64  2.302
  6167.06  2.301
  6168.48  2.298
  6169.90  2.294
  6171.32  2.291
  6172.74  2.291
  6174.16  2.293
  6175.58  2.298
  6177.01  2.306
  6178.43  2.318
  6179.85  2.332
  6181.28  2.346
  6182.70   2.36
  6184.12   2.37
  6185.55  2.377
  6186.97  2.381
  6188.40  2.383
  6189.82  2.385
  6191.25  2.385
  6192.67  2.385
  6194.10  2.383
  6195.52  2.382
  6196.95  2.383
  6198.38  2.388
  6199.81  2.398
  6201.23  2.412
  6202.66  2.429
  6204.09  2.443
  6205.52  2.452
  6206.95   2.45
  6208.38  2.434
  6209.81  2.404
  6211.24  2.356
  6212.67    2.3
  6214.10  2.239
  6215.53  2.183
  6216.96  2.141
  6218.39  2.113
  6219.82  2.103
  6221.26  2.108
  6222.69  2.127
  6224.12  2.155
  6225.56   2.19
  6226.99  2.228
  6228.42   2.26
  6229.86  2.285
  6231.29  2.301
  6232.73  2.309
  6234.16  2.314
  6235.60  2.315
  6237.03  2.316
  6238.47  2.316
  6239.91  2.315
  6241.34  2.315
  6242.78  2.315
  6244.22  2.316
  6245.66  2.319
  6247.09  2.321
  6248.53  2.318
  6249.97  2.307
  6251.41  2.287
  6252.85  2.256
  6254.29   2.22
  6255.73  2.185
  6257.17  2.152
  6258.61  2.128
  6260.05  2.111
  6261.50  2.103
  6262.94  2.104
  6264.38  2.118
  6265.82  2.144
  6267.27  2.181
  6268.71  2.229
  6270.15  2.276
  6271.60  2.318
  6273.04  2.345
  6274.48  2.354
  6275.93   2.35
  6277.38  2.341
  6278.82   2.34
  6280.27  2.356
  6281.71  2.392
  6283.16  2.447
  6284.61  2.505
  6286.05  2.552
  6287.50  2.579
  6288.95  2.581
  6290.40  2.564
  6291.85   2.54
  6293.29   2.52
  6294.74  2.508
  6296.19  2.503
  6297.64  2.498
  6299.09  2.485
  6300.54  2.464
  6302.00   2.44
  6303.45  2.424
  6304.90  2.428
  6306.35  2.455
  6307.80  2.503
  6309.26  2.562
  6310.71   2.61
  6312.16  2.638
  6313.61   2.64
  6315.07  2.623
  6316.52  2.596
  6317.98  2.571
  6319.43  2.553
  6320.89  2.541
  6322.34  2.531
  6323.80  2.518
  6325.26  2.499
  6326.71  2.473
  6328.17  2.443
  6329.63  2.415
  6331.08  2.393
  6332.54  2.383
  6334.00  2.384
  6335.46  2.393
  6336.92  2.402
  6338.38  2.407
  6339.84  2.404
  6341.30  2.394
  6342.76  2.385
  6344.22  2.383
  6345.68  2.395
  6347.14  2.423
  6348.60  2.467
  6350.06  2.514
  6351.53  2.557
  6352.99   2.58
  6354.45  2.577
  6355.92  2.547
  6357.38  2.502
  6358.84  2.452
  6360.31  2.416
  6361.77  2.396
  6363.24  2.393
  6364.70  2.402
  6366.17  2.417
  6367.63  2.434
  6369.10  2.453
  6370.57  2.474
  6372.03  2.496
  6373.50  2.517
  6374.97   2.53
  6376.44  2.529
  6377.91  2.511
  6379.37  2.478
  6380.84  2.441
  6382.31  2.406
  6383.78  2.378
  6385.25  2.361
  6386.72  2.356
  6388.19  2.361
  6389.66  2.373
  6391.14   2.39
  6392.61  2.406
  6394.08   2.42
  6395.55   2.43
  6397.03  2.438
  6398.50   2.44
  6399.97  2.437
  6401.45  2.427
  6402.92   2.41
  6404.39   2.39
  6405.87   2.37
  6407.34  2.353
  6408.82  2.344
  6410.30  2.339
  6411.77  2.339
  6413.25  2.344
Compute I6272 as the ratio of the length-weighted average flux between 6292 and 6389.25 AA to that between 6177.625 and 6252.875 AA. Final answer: 1.07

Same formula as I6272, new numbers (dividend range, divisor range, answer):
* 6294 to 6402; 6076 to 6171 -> 1.02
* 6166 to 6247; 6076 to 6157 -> 0.95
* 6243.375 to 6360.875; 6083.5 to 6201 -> 1.01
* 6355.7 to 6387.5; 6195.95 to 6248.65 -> 1.06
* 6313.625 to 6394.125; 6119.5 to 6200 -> 1.03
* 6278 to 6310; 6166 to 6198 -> 1.06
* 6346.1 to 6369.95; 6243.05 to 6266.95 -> 1.12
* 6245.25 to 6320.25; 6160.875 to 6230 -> 1.03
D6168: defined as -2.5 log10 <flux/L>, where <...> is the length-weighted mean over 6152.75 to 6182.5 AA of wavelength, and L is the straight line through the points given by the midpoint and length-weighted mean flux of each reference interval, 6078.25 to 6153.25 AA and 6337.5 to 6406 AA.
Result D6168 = 0.06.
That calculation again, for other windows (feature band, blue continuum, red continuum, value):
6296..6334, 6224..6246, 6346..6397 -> -0.05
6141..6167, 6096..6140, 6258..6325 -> 0.04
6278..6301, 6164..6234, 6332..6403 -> -0.05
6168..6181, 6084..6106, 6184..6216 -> 0.04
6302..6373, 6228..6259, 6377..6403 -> -0.05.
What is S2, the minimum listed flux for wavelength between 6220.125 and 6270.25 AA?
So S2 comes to 2.103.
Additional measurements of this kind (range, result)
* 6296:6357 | 2.383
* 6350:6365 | 2.393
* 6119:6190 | 2.277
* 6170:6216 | 2.183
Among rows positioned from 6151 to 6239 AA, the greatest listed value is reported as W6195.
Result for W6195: 2.452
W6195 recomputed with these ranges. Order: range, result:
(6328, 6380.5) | 2.58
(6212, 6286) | 2.505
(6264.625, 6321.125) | 2.64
